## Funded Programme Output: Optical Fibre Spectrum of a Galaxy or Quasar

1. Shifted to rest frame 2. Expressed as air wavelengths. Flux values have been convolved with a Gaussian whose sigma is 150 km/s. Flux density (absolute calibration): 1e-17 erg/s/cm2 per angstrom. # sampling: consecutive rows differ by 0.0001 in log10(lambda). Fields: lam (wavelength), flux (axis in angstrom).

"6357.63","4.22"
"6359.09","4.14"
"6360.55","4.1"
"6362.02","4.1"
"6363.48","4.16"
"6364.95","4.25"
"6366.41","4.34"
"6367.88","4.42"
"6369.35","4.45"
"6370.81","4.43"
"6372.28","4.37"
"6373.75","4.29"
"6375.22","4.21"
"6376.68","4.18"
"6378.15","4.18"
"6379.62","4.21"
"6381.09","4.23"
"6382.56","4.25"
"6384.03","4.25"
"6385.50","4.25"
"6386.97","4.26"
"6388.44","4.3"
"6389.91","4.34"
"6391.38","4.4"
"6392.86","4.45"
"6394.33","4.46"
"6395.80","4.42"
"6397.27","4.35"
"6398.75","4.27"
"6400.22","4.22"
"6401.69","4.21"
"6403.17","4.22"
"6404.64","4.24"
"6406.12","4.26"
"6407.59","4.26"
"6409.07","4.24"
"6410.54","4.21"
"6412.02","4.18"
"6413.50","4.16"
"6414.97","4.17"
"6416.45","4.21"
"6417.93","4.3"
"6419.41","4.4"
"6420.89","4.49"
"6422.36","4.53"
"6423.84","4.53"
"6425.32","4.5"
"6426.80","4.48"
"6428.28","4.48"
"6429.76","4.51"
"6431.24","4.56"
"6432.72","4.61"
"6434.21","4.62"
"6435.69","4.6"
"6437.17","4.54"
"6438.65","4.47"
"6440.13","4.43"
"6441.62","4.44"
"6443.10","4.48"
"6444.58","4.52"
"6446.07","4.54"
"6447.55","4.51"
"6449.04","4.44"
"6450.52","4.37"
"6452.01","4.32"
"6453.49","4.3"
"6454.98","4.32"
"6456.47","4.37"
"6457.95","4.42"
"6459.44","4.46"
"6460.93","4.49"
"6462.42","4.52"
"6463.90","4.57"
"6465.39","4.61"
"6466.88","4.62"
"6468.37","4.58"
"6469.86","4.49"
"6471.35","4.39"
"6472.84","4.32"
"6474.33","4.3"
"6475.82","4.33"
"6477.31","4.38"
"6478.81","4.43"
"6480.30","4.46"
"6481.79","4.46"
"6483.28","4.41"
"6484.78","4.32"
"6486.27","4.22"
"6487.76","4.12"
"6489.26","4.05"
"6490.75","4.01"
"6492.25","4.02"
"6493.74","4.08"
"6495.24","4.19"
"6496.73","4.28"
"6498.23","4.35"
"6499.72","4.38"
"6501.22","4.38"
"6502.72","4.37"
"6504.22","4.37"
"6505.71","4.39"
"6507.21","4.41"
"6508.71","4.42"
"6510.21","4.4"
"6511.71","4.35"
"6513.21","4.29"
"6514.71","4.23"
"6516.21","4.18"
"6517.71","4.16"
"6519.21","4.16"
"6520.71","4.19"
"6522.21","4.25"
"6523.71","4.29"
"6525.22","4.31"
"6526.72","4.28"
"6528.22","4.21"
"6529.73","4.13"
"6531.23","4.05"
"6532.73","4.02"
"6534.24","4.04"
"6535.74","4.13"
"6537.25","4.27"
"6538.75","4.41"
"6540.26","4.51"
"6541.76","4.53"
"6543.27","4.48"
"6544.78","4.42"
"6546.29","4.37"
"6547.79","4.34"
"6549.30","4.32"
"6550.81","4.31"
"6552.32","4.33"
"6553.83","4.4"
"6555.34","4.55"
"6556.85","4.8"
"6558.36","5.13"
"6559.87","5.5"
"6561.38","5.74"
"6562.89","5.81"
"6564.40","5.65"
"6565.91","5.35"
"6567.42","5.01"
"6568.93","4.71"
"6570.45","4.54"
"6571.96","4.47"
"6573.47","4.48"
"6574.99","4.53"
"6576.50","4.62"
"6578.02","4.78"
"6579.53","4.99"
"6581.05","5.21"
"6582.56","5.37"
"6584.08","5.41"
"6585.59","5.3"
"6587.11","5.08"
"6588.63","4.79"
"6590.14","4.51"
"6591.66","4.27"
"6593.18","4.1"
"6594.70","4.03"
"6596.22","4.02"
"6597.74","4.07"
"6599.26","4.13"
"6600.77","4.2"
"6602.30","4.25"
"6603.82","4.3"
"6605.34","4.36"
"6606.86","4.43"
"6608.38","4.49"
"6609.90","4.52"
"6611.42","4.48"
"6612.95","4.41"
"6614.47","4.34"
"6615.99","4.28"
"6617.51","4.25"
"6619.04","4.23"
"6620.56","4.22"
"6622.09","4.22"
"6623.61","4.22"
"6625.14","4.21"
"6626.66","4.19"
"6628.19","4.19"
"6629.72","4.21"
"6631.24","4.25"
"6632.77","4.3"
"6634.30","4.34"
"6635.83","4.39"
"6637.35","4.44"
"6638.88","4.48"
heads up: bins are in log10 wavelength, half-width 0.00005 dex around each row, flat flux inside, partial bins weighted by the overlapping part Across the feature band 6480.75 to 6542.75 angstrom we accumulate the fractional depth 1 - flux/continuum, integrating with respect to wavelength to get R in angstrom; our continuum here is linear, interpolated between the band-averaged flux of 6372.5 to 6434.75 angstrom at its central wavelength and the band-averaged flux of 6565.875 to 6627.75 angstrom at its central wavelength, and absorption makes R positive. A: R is 2.4 angstrom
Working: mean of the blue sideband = 4.33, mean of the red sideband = 4.51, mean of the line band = 4.26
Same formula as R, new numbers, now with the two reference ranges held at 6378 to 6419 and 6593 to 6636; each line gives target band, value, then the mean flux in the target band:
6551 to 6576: -3.8 angstrom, 4.92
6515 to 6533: 0.3 angstrom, 4.19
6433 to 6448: -0.9 angstrom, 4.52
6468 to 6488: -0.5 angstrom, 4.37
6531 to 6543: 0.0 angstrom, 4.26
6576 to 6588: -2.4 angstrom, 5.1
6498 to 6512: -0.4 angstrom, 4.38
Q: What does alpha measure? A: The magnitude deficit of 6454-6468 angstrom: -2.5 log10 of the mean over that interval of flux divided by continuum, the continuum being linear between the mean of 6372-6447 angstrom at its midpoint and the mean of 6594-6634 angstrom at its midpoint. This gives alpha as -0.04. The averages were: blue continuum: 4.36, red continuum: 4.26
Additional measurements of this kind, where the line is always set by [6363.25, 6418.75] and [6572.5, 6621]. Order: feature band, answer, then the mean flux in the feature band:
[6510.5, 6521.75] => 0.05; 4.23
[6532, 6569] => -0.05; 4.69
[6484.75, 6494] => 0.07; 4.11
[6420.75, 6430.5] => -0.05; 4.51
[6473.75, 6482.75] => 0.00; 4.4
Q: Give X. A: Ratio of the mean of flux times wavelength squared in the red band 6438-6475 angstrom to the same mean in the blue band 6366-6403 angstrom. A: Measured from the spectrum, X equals 1.1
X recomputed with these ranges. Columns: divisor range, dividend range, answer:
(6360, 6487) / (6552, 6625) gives 1.12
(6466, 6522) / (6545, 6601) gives 1.13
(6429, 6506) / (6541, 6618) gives 1.09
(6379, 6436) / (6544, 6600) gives 1.15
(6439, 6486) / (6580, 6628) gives 1.05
